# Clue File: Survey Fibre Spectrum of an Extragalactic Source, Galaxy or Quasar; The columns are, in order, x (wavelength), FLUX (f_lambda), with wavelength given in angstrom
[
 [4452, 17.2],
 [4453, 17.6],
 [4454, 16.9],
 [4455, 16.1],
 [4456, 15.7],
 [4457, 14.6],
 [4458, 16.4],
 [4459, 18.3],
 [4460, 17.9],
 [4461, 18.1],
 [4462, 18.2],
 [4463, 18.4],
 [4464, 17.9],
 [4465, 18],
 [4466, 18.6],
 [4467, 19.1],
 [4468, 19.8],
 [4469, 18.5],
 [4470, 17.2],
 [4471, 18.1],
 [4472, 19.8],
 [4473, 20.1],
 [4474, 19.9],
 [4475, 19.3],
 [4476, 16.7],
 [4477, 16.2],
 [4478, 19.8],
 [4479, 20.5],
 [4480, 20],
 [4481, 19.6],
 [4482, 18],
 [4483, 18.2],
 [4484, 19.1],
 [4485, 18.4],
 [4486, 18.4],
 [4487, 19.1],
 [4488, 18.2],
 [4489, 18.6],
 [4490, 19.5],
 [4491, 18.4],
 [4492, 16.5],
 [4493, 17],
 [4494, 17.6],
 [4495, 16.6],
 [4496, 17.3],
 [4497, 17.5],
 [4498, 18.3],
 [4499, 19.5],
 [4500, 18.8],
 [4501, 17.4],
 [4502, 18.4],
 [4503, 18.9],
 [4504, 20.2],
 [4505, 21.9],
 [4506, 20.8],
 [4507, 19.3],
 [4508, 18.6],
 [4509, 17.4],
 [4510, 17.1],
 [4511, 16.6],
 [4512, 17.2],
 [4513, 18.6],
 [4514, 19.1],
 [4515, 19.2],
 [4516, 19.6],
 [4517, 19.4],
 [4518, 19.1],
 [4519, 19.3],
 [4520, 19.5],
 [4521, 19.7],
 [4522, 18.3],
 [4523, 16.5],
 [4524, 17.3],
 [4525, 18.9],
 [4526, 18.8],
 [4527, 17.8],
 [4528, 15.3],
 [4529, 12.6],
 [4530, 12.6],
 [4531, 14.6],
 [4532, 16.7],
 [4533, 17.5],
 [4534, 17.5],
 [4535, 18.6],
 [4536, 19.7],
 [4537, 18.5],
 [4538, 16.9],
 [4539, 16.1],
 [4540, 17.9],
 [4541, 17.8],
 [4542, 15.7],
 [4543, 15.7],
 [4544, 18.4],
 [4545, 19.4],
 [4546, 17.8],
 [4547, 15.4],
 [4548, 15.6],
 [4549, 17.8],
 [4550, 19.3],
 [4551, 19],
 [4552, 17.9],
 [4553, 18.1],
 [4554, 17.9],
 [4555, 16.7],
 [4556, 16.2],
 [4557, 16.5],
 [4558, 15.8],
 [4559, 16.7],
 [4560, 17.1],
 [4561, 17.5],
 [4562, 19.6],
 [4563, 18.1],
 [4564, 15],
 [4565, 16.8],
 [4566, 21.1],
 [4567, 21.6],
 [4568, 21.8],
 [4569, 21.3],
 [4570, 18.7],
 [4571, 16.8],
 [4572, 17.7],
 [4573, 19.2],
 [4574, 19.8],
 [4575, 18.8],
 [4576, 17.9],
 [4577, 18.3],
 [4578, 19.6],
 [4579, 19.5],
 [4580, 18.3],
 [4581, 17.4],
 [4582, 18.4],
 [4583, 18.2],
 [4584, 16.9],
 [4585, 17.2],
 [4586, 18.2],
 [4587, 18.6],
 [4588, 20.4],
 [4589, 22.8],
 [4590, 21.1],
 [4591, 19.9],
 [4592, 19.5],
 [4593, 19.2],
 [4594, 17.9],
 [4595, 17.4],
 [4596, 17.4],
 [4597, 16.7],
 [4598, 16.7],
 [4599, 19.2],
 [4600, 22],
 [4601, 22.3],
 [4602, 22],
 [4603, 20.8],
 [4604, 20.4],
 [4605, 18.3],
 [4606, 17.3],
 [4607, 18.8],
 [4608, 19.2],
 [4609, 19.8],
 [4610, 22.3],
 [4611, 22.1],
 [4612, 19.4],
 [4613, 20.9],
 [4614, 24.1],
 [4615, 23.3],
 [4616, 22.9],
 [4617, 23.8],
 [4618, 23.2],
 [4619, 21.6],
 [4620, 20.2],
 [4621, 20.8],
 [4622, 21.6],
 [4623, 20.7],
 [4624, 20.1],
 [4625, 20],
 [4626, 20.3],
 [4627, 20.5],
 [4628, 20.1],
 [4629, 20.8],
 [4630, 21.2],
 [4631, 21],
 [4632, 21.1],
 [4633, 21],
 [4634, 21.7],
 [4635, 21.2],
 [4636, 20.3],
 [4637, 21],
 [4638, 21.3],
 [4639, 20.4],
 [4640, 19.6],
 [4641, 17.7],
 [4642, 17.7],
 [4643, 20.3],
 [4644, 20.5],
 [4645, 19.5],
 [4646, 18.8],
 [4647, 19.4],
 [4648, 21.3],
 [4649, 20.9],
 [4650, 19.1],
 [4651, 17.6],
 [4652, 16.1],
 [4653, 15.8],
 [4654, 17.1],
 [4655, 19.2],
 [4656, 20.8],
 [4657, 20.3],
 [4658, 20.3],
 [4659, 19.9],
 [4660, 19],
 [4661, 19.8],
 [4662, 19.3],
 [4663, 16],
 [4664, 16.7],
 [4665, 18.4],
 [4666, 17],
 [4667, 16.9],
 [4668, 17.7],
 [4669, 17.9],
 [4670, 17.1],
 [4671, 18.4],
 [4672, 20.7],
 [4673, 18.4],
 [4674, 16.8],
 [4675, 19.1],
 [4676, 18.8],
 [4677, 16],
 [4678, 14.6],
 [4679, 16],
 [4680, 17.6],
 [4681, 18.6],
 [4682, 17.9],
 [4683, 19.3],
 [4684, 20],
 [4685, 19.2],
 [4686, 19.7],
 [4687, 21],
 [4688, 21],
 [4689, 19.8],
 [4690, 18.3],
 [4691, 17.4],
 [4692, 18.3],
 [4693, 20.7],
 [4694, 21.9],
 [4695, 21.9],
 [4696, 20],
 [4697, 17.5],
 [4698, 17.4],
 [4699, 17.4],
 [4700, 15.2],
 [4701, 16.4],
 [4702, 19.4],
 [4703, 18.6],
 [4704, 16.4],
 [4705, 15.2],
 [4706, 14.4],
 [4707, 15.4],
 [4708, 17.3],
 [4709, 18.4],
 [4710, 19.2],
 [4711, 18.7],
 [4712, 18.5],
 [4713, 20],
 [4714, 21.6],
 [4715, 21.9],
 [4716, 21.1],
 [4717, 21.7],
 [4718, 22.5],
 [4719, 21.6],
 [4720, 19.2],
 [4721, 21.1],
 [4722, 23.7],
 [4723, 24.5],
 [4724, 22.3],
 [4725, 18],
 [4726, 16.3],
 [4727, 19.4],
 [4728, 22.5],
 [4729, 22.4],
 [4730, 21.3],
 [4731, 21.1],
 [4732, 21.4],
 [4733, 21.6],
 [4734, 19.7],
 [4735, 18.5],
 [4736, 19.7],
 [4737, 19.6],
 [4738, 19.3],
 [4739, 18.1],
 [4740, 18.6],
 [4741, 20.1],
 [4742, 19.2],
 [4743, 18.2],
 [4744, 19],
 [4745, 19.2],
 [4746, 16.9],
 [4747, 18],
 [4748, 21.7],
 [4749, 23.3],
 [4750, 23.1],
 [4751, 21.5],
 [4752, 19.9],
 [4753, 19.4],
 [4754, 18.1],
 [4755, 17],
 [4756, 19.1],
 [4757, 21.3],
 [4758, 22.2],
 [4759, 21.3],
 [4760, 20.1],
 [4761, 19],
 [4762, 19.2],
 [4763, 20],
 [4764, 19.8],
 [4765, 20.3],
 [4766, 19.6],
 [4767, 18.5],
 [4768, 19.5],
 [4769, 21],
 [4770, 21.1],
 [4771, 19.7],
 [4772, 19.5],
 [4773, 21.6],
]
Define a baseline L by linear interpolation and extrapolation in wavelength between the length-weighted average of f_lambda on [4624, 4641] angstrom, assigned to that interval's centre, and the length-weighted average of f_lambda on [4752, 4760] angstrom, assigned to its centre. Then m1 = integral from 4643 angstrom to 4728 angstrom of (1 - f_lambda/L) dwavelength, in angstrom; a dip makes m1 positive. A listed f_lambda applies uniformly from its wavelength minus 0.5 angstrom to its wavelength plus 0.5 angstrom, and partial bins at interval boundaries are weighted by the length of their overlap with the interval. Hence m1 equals 5.7 angstrom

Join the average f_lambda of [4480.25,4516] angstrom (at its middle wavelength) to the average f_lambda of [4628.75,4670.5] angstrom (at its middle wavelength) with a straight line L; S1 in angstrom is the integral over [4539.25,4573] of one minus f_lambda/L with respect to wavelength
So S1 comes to 1.7 angstrom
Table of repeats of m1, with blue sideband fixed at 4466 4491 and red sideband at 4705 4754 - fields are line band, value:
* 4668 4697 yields 1.4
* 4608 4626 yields -1.9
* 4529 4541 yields 1.4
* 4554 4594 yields 1.4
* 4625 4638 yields -0.9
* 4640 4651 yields 0.1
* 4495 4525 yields 0.5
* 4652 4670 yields 1.3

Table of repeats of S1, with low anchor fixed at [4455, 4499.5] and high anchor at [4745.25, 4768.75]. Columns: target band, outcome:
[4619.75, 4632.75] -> -1.0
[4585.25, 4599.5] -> 0.0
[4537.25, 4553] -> 1.0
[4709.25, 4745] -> -1.0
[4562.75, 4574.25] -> -0.1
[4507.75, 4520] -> 0.0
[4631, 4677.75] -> 0.8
